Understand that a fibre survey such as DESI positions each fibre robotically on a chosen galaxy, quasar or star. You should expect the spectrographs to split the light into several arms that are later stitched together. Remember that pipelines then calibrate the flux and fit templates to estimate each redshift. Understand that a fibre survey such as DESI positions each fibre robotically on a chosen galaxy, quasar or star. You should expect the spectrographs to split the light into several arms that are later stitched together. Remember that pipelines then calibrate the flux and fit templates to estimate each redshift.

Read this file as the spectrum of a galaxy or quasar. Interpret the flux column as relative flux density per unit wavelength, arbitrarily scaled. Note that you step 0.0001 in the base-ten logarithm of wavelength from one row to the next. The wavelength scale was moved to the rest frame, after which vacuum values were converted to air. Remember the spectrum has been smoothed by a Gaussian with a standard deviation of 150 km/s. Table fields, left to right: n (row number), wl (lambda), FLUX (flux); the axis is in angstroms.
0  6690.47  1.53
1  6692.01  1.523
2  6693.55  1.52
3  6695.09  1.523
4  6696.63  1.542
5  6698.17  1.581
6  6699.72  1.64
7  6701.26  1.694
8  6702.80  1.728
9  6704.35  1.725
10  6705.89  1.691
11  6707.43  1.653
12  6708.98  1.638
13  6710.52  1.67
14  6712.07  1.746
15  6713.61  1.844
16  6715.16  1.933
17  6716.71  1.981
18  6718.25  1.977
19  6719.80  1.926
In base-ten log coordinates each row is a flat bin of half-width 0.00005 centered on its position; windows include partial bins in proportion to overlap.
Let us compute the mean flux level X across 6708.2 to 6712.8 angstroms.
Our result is 1.68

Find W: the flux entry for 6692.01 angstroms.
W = 1.523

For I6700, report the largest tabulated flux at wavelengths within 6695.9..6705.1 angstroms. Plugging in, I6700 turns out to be 1.728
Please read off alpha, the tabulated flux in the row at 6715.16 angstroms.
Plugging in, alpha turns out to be 1.933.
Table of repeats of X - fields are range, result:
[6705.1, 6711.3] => 1.66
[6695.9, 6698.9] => 1.56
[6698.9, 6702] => 1.66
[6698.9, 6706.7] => 1.69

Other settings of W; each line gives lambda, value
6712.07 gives 1.746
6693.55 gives 1.52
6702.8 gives 1.728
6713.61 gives 1.844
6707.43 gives 1.653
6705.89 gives 1.691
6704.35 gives 1.725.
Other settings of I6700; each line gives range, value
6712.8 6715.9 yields 1.933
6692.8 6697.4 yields 1.542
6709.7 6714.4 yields 1.844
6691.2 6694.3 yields 1.523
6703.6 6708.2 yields 1.725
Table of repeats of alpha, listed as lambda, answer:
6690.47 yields 1.53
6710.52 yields 1.67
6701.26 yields 1.694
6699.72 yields 1.64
